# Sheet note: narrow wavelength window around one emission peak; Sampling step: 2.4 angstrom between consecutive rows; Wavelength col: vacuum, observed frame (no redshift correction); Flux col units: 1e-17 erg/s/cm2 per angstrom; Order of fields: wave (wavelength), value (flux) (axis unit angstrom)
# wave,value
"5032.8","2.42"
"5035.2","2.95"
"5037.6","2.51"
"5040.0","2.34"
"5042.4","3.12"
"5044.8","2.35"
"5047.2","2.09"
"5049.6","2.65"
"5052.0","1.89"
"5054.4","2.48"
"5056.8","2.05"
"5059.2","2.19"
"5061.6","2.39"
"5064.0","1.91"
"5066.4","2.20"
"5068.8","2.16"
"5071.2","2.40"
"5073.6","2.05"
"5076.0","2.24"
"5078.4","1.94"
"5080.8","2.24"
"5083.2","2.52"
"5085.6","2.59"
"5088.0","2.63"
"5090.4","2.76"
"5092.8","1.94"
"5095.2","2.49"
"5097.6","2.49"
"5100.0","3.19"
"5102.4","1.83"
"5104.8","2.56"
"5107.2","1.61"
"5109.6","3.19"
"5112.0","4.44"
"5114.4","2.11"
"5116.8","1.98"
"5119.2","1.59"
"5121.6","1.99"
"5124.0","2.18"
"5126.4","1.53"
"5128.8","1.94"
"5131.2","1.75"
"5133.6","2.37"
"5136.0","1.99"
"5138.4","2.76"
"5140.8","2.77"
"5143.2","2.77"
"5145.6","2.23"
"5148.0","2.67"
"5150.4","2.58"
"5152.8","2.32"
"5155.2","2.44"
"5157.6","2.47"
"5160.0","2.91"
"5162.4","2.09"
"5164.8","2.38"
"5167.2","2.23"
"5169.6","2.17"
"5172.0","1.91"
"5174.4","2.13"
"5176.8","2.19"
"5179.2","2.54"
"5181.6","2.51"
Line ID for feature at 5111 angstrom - H-gamma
